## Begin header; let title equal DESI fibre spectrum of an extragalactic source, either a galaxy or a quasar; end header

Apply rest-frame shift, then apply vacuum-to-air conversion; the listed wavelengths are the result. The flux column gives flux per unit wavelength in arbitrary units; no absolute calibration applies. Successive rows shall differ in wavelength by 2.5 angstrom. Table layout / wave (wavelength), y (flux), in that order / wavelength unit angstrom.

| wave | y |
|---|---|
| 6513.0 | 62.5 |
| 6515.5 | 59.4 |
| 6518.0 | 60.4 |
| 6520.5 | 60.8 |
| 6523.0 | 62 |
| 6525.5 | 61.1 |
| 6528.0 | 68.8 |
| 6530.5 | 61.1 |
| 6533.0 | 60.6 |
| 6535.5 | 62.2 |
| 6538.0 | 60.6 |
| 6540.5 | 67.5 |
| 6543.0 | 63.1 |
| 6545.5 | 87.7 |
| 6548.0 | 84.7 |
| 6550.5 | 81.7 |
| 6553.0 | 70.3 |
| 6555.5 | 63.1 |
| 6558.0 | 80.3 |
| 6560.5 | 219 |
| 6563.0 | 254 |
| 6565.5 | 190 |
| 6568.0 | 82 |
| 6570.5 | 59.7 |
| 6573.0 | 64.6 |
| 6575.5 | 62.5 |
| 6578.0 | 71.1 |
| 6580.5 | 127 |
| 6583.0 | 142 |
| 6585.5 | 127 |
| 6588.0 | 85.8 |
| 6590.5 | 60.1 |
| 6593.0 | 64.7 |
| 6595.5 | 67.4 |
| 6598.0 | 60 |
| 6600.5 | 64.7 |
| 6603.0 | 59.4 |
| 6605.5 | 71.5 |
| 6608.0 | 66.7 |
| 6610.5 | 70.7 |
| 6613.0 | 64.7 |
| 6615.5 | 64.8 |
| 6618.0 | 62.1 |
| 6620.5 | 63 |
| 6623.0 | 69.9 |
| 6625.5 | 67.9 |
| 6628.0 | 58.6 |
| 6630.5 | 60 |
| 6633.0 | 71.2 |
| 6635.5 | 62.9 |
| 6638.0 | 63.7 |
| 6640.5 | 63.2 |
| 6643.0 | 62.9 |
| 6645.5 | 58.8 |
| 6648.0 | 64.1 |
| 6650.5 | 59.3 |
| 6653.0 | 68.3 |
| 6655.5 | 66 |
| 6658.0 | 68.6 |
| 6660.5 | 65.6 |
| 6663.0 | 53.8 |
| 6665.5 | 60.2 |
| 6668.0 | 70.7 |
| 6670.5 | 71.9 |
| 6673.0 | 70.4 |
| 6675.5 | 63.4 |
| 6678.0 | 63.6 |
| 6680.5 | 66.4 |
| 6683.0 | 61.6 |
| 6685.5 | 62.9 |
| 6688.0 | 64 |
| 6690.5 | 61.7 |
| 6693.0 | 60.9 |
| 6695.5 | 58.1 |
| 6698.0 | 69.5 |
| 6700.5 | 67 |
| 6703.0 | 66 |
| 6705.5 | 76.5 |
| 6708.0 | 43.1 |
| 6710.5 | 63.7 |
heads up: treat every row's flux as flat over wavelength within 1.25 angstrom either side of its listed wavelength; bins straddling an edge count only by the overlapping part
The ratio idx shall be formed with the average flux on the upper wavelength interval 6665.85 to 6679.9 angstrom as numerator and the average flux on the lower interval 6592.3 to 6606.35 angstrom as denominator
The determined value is 1.0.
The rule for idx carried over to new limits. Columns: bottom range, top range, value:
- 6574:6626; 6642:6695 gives 0.84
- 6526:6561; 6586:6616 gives 0.88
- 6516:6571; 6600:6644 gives 0.73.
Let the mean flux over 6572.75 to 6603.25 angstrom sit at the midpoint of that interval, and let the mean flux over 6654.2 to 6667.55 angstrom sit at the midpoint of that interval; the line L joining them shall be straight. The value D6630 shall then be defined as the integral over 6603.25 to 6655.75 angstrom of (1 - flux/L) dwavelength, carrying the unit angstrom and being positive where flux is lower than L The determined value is 5.0 angstrom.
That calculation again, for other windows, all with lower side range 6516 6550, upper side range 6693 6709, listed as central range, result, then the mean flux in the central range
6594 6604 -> 0.34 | 63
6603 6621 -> -0.23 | 65.9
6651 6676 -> -0.64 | 65.8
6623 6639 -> 0.05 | 64.5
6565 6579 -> -3.71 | 83.2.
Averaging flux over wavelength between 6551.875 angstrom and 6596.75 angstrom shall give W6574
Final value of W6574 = 105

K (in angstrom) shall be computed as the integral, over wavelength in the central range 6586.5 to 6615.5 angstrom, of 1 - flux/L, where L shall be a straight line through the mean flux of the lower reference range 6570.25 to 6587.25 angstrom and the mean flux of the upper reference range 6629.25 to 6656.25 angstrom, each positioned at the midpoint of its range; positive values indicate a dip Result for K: 5.8 angstrom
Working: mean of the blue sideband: 95.2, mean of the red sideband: 63.6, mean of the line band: 67.3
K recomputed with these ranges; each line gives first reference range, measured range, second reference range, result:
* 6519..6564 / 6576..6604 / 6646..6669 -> -2.6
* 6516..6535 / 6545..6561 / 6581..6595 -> -3.2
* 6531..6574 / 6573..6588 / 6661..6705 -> -1.9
